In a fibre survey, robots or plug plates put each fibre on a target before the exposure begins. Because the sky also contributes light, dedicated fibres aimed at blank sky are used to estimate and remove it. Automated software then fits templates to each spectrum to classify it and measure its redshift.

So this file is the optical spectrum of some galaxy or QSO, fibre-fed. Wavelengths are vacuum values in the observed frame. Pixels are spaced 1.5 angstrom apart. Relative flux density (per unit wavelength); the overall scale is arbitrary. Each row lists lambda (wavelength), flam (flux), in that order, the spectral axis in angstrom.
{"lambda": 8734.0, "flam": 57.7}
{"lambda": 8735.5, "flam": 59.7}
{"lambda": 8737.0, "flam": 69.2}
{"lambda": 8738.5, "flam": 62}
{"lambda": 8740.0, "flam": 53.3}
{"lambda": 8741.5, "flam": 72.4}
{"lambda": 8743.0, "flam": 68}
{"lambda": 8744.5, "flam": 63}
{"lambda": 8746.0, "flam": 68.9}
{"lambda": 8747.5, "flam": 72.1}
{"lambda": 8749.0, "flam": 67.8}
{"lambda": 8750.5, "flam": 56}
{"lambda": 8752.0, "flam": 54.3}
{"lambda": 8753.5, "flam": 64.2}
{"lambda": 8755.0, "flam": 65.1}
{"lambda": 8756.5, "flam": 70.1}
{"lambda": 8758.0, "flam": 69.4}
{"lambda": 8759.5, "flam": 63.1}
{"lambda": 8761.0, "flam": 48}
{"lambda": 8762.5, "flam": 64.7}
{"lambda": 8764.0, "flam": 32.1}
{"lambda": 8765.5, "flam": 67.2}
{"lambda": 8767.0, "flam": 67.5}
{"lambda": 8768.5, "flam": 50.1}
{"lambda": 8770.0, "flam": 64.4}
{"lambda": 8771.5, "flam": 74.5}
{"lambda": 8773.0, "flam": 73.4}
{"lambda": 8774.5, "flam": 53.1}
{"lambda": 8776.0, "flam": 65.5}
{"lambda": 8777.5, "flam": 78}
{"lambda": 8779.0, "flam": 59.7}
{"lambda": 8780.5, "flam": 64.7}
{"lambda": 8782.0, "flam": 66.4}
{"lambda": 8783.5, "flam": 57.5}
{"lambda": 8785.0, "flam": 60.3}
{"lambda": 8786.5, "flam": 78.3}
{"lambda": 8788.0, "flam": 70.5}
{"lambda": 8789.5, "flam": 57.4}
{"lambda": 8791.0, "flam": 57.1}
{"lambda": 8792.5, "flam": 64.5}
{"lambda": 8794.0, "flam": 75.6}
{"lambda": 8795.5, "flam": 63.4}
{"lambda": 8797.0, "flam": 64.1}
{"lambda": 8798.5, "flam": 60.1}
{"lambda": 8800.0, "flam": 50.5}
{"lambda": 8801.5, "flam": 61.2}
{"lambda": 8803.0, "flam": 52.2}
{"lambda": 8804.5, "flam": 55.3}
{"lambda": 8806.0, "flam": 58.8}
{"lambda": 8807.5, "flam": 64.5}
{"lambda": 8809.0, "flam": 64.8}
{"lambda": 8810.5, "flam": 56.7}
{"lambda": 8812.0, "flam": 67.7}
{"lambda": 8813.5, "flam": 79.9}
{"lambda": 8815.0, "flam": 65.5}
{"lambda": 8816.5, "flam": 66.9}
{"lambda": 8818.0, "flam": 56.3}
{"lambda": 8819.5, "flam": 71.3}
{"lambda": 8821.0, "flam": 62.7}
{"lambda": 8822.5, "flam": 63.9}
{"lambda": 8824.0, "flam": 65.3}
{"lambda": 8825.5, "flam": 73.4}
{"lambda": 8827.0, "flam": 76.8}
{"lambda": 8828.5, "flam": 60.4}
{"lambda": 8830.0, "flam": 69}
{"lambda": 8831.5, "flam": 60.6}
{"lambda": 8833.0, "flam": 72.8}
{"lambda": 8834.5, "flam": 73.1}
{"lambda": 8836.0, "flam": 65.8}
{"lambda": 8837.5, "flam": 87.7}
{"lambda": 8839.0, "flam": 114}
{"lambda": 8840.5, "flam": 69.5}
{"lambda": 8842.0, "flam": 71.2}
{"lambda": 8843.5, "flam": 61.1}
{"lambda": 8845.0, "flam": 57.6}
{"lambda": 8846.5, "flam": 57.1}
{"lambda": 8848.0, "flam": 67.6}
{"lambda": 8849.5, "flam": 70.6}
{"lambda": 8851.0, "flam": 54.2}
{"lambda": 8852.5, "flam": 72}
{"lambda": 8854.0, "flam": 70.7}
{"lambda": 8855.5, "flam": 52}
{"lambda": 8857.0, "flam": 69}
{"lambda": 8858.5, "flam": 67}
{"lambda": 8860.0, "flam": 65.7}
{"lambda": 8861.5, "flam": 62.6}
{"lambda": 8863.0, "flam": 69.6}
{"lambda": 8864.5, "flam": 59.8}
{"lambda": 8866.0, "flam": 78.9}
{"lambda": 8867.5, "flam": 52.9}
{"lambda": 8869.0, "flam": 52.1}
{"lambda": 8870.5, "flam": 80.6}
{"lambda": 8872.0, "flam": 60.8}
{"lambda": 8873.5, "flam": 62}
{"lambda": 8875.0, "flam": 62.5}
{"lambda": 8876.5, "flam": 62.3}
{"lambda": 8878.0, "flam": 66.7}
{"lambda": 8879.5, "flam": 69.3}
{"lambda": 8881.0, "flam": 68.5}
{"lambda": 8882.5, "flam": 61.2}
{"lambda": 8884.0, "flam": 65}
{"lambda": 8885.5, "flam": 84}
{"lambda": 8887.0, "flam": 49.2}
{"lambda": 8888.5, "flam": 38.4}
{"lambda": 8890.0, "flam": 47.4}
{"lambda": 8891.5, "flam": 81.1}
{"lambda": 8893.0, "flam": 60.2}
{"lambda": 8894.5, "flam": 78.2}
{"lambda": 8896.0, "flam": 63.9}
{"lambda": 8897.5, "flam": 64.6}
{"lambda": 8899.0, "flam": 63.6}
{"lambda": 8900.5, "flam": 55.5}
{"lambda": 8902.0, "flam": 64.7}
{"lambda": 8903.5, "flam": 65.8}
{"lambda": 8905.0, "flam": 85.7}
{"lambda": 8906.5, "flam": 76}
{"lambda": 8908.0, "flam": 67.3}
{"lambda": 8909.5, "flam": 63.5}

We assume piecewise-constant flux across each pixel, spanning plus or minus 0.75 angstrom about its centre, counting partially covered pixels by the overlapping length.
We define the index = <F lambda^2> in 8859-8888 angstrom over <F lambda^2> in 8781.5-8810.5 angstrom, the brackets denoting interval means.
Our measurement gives 1.06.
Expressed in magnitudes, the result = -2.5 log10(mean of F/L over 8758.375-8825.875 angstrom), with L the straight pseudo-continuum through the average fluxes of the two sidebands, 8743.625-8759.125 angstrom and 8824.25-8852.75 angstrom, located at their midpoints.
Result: 0.07 mag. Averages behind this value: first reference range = 65.1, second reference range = 70.1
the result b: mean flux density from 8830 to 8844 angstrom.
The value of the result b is 75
